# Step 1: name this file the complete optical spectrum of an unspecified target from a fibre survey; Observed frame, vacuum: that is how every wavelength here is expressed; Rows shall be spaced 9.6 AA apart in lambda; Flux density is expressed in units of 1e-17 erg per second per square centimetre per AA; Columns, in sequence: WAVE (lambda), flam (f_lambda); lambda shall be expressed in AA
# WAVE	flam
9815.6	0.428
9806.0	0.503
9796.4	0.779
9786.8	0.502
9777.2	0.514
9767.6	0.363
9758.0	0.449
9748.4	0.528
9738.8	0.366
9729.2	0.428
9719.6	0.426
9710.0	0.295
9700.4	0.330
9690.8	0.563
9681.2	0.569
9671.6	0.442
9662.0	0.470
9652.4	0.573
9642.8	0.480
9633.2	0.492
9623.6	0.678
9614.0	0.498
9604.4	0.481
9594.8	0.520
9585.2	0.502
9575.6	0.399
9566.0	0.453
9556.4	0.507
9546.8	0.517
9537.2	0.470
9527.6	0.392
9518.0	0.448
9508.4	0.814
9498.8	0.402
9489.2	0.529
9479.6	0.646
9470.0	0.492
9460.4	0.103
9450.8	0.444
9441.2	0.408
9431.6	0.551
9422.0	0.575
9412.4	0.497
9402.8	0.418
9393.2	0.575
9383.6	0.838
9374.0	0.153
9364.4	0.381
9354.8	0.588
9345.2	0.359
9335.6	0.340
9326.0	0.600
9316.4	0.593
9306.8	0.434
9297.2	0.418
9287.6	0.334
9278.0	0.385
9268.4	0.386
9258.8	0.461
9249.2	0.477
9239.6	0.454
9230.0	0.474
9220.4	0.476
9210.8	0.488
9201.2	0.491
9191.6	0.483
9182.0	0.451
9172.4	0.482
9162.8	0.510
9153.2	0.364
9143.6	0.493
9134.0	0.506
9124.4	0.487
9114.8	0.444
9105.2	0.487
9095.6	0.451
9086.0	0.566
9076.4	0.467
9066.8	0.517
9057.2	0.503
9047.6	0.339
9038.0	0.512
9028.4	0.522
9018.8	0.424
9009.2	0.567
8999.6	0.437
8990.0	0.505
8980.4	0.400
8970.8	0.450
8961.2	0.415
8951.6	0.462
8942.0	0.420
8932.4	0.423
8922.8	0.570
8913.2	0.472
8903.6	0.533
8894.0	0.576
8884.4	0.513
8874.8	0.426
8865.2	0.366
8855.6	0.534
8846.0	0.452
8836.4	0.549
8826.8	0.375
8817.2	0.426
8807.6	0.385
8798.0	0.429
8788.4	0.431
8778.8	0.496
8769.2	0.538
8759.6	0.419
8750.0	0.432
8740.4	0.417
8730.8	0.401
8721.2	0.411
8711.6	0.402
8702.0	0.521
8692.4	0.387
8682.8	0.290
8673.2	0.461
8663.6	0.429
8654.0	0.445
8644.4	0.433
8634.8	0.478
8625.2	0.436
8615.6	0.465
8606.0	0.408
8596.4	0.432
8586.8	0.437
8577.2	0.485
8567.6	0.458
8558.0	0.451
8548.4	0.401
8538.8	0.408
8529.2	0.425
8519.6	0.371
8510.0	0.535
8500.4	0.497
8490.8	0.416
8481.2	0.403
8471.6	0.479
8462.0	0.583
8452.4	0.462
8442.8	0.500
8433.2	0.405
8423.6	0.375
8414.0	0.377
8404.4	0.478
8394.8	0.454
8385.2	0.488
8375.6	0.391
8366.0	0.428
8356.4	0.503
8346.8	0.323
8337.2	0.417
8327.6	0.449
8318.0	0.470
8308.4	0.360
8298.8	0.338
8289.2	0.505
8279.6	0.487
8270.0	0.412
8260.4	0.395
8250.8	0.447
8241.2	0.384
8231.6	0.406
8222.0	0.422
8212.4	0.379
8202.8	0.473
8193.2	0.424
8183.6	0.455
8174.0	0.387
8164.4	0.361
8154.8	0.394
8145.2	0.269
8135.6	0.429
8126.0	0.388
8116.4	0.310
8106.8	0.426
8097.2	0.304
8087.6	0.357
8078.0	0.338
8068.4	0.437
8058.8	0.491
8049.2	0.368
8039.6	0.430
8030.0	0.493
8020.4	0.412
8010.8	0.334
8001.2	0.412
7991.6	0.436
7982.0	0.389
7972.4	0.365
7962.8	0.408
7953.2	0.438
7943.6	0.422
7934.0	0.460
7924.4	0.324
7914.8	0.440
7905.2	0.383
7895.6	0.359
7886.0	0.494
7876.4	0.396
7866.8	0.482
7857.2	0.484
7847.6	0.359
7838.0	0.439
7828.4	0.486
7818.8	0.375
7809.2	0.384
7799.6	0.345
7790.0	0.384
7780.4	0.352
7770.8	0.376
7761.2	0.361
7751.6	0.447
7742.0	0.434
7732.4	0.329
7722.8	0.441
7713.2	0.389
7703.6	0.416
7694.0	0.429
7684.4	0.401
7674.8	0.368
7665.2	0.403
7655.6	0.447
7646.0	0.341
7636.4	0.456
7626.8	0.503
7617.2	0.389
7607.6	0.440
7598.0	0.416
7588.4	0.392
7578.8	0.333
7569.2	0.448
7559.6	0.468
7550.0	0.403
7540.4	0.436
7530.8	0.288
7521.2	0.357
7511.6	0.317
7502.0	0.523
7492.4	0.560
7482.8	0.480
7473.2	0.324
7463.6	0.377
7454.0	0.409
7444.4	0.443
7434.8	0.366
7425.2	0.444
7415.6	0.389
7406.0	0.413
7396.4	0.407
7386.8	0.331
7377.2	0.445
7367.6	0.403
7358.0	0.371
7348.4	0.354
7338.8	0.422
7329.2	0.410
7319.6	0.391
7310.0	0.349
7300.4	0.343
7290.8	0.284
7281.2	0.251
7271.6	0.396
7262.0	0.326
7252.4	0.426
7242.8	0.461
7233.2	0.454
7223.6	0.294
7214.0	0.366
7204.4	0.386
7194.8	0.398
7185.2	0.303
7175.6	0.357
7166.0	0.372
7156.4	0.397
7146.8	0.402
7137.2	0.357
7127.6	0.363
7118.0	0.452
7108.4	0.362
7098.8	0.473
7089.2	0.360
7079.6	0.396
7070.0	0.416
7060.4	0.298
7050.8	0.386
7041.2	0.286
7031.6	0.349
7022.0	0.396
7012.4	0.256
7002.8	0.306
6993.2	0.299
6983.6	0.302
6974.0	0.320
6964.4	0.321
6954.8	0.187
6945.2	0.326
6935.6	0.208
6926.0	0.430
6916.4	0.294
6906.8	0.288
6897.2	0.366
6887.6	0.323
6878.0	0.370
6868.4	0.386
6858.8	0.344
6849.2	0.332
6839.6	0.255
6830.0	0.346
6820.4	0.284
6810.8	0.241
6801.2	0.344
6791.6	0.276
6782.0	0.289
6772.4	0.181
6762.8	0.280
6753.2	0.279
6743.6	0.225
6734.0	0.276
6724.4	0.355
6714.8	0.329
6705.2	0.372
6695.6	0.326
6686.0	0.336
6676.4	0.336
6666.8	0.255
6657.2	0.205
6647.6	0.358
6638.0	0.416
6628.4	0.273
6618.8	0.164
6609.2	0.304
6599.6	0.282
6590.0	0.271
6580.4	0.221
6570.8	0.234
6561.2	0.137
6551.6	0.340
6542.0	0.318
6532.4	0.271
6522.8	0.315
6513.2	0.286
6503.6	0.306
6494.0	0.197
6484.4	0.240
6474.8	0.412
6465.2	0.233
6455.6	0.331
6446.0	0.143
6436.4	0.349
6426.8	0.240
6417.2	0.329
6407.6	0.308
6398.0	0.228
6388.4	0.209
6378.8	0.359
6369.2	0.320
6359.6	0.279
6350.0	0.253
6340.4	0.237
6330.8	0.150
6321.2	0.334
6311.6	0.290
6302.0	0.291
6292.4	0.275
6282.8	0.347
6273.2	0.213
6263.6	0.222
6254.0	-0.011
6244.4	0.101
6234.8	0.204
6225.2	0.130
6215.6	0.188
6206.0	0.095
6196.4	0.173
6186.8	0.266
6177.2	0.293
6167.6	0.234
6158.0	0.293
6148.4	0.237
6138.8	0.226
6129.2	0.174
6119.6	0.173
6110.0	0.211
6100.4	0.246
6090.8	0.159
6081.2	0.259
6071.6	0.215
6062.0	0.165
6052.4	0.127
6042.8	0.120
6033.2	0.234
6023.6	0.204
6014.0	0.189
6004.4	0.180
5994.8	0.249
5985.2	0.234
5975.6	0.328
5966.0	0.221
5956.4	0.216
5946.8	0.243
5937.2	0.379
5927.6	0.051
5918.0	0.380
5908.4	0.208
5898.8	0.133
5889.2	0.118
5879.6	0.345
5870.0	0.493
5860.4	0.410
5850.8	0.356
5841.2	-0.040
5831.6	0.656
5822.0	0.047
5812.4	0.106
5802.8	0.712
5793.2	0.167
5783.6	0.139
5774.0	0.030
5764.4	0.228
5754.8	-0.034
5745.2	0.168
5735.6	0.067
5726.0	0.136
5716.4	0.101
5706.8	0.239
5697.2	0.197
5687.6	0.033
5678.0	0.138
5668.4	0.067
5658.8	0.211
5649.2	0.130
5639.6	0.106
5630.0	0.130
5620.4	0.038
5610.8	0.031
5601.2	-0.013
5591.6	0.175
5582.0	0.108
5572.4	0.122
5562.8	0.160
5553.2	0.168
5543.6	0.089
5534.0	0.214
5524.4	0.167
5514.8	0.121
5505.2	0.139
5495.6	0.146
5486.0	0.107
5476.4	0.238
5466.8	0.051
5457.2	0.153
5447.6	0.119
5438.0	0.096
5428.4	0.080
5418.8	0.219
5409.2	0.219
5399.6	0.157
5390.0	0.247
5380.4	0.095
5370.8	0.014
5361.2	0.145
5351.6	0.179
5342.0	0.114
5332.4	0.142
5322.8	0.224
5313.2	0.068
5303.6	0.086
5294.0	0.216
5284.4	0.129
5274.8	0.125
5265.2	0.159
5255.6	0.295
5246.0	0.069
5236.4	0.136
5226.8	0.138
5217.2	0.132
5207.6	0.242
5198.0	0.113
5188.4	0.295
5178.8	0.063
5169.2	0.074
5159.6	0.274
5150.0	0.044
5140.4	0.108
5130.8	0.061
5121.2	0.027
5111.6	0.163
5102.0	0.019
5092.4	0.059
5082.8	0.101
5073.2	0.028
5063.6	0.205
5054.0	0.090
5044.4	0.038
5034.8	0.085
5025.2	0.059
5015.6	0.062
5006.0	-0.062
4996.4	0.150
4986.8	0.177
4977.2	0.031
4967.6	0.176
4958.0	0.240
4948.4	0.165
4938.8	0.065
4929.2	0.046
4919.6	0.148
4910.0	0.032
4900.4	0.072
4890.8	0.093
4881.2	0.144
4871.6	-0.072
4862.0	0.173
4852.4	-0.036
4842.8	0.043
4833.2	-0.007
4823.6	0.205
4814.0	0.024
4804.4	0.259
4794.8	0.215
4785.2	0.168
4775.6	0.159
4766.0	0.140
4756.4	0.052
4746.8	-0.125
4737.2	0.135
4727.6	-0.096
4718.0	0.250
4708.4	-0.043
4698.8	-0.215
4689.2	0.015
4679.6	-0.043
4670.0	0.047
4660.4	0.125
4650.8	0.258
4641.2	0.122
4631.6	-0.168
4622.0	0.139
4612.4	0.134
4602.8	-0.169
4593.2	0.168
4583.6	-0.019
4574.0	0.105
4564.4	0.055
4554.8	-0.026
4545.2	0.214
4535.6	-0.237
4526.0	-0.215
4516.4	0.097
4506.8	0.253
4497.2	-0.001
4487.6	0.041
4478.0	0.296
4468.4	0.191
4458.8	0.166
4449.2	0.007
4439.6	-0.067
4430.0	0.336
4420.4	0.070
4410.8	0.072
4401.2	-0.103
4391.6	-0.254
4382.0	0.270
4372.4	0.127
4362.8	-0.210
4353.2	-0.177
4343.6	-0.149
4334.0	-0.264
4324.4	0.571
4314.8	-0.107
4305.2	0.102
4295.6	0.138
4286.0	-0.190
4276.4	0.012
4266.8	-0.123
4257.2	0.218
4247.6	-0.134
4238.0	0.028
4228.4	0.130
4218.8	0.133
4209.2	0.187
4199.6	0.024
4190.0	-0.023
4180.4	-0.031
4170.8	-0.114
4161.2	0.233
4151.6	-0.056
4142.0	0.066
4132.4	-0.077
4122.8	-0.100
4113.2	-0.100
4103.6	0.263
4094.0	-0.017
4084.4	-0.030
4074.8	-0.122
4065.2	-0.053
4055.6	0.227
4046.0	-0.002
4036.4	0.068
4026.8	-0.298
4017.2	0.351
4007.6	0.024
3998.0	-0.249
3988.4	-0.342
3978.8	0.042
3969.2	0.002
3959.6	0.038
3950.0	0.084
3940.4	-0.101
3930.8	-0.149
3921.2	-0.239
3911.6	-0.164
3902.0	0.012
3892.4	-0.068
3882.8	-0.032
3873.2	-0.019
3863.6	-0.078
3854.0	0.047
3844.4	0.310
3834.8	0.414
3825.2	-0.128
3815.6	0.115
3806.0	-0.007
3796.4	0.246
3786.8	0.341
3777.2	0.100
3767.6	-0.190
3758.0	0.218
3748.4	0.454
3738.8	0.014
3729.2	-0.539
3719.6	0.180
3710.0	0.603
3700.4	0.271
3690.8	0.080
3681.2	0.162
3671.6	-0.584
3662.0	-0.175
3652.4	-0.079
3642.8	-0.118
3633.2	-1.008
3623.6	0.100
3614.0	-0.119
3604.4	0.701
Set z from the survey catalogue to 0.58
